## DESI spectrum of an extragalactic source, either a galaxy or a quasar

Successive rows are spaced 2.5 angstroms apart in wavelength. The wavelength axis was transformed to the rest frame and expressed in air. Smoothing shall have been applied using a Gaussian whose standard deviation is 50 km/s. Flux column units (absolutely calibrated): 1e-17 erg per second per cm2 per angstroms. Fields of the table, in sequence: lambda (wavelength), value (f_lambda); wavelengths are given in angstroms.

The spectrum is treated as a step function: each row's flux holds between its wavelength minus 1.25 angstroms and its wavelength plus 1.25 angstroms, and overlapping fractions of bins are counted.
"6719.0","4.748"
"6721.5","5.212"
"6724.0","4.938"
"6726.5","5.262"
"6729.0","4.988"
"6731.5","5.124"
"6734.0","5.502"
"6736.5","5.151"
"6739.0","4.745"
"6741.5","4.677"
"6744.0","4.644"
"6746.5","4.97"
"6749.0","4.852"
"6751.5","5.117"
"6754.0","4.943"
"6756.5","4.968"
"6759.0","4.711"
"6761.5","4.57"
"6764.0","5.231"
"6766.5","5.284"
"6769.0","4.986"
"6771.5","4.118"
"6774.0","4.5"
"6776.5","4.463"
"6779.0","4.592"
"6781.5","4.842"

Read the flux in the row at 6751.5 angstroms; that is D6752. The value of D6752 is 5.117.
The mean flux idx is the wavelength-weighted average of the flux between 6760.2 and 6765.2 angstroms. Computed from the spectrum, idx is 4.9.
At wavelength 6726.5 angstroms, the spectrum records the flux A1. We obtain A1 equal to 5.262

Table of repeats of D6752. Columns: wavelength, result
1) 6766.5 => 5.284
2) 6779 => 4.592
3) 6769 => 4.986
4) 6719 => 4.748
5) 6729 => 4.988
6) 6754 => 4.943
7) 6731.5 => 5.124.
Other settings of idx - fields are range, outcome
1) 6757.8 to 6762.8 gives 4.65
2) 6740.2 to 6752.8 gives 4.85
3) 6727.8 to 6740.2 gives 5.1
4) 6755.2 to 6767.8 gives 4.95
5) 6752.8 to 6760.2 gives 4.87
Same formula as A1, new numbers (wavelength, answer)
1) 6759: 4.711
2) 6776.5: 4.463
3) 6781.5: 4.842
